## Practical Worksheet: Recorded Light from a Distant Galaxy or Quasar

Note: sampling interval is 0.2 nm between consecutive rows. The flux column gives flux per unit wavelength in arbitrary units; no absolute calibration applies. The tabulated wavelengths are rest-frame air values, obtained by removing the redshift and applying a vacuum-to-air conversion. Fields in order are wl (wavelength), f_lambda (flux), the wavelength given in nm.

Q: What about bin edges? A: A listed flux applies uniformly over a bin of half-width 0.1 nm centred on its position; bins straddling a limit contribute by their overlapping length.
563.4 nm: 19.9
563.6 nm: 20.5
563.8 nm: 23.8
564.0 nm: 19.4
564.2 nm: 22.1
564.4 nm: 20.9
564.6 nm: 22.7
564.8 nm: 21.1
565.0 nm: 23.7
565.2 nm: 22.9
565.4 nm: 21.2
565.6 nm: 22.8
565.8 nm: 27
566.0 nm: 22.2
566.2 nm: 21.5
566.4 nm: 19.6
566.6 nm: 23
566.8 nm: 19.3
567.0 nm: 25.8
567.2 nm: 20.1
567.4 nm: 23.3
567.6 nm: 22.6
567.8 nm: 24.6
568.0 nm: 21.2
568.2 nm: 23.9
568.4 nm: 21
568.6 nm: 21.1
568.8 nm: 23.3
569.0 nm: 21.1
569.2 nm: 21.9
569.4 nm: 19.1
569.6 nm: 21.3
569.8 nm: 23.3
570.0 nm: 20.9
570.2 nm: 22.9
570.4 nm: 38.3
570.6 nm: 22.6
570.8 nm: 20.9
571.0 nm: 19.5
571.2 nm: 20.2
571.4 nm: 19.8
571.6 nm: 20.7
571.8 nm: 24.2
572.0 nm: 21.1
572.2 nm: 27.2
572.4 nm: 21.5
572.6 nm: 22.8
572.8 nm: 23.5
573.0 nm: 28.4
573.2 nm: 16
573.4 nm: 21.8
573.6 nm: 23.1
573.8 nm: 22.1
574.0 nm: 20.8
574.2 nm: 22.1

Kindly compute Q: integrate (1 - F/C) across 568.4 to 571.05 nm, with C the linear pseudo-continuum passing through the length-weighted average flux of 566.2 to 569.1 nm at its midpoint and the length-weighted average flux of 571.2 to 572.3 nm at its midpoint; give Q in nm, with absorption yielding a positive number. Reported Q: -0.06 nm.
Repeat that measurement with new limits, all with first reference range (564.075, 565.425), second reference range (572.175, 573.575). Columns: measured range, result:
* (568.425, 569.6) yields 0.06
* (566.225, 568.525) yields 0.01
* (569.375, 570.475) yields -0.09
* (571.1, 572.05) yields 0.06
